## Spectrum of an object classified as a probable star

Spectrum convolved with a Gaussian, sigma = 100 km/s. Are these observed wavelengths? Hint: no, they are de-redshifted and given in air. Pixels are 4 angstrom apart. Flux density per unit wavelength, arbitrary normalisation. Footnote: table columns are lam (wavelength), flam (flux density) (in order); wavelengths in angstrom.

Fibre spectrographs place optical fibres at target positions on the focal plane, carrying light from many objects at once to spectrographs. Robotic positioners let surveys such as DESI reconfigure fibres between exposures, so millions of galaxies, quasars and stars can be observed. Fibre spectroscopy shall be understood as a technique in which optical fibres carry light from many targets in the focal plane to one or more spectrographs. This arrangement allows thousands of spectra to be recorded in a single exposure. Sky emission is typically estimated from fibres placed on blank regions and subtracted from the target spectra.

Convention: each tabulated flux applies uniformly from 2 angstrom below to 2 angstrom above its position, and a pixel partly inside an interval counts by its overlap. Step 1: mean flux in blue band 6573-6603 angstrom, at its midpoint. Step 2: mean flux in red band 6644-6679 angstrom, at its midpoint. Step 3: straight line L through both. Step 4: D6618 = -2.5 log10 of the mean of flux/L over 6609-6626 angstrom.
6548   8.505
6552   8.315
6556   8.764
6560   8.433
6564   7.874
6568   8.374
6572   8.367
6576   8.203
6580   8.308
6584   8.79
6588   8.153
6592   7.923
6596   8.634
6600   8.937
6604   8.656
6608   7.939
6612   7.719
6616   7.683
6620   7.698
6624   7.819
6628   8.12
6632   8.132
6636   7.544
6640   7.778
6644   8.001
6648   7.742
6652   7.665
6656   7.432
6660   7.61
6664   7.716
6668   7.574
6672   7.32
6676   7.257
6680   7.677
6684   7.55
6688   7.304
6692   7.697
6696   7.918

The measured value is 0.05 mag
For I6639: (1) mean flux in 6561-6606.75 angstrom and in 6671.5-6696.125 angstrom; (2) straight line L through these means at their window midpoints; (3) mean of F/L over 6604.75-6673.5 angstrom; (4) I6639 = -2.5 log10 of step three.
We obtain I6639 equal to 0.02 mag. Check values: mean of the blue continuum 8.38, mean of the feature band 7.75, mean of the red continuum 7.52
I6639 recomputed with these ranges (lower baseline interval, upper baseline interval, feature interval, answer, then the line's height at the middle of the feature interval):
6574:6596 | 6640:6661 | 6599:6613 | -0.03 mag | 8.11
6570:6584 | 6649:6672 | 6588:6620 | -0.01 mag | 8.11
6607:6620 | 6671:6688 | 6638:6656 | -0.02 mag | 7.6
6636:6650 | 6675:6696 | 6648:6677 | 0.02 mag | 7.68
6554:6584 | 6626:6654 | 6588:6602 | -0.04 mag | 8.18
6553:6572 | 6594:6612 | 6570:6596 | 0.01 mag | 8.41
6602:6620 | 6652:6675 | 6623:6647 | -0.02 mag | 7.77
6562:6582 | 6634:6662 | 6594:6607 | -0.09 mag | 8.02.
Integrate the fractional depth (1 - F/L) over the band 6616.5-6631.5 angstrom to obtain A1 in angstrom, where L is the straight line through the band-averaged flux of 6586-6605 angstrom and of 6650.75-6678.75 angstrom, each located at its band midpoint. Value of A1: 0.3 angstrom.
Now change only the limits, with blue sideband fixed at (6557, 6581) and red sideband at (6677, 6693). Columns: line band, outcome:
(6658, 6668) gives 0.0 angstrom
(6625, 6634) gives -0.2 angstrom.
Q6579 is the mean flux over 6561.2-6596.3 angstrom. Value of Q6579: 8.28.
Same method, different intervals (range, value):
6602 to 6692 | 7.72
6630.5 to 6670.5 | 7.71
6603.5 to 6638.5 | 7.89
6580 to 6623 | 8.21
